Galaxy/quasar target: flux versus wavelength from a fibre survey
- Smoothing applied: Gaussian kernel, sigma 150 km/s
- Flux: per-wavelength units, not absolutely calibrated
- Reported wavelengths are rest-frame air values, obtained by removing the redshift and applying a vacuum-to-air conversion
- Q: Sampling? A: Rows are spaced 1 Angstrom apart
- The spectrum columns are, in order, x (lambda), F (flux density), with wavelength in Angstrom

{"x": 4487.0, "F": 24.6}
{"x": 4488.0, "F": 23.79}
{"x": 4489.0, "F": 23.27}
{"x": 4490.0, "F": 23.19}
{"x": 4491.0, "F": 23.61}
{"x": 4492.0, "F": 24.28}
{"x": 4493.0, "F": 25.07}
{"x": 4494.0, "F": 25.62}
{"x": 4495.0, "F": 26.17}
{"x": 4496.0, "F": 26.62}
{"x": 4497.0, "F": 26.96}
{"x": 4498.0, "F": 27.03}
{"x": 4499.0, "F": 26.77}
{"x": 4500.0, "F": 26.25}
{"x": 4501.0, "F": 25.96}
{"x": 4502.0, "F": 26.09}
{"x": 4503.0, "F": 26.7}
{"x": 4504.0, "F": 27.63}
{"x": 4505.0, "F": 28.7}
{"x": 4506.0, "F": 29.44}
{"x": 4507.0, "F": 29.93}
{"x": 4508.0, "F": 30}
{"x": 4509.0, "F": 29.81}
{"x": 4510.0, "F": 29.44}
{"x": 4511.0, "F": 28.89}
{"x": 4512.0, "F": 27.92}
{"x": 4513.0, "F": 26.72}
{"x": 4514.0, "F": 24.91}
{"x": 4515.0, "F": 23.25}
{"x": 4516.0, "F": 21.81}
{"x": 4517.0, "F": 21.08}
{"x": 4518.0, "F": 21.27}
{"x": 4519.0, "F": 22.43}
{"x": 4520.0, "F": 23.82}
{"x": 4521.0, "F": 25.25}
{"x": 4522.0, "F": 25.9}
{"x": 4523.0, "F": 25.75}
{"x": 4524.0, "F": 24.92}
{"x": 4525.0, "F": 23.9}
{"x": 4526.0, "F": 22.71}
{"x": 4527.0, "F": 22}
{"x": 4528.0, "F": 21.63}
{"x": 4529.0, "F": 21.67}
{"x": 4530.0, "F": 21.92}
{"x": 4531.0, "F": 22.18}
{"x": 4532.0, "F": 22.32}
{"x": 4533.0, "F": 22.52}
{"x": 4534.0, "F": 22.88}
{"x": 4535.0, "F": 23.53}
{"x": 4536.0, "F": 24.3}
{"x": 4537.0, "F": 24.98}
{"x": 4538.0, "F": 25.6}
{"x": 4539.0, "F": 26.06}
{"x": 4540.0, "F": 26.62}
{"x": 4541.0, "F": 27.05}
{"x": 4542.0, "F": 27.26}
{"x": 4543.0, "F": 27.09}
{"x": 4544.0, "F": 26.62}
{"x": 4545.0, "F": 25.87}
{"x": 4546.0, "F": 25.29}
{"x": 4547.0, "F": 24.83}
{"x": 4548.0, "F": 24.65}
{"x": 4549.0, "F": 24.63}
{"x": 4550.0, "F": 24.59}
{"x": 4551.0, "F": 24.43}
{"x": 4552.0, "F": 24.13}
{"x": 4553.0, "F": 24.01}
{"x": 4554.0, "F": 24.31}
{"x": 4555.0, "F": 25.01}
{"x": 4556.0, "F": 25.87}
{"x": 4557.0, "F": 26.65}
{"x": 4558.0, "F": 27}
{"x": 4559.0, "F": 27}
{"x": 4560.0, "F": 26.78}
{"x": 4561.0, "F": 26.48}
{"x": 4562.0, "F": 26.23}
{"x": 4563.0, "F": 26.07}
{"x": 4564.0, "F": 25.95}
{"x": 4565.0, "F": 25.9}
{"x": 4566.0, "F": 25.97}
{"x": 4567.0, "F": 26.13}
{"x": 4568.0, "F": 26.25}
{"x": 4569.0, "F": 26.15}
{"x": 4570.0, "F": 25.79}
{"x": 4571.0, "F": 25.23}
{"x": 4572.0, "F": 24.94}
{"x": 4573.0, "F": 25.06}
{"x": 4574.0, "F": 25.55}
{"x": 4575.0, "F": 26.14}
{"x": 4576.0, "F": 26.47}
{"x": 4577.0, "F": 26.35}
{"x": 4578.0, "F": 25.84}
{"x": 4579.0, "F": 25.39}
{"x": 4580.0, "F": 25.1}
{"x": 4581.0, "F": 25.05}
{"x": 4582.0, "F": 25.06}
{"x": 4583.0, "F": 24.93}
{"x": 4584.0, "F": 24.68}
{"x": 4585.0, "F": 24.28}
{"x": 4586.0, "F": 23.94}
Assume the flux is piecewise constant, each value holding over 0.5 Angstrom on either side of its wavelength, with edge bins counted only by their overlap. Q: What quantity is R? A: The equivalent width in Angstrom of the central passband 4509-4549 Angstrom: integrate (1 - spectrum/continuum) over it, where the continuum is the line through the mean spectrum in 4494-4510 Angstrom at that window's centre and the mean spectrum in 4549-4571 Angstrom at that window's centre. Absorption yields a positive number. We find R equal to 3.2 Angstrom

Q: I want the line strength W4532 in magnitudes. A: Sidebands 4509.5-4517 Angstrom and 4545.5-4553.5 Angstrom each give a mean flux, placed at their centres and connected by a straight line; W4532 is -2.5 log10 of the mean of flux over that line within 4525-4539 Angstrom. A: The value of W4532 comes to 0.093 mag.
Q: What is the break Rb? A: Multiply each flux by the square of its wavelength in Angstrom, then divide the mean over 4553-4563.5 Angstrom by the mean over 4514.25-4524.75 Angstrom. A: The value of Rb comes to 1.12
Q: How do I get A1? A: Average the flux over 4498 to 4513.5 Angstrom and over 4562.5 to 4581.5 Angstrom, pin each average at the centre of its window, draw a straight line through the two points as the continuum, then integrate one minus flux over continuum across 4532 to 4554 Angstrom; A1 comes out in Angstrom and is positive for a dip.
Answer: 1.4 Angstrom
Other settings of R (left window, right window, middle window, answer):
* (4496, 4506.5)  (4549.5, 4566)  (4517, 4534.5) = 2.27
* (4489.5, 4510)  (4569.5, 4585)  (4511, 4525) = 1.12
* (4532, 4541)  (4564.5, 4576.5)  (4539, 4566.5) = -0.70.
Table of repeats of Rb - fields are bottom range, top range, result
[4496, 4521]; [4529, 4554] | 0.95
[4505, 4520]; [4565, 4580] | 1.01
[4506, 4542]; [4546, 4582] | 1.05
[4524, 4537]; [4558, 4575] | 1.16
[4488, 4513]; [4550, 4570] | 0.99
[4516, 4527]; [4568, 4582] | 1.11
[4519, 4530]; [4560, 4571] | 1.12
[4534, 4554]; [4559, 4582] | 1.04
